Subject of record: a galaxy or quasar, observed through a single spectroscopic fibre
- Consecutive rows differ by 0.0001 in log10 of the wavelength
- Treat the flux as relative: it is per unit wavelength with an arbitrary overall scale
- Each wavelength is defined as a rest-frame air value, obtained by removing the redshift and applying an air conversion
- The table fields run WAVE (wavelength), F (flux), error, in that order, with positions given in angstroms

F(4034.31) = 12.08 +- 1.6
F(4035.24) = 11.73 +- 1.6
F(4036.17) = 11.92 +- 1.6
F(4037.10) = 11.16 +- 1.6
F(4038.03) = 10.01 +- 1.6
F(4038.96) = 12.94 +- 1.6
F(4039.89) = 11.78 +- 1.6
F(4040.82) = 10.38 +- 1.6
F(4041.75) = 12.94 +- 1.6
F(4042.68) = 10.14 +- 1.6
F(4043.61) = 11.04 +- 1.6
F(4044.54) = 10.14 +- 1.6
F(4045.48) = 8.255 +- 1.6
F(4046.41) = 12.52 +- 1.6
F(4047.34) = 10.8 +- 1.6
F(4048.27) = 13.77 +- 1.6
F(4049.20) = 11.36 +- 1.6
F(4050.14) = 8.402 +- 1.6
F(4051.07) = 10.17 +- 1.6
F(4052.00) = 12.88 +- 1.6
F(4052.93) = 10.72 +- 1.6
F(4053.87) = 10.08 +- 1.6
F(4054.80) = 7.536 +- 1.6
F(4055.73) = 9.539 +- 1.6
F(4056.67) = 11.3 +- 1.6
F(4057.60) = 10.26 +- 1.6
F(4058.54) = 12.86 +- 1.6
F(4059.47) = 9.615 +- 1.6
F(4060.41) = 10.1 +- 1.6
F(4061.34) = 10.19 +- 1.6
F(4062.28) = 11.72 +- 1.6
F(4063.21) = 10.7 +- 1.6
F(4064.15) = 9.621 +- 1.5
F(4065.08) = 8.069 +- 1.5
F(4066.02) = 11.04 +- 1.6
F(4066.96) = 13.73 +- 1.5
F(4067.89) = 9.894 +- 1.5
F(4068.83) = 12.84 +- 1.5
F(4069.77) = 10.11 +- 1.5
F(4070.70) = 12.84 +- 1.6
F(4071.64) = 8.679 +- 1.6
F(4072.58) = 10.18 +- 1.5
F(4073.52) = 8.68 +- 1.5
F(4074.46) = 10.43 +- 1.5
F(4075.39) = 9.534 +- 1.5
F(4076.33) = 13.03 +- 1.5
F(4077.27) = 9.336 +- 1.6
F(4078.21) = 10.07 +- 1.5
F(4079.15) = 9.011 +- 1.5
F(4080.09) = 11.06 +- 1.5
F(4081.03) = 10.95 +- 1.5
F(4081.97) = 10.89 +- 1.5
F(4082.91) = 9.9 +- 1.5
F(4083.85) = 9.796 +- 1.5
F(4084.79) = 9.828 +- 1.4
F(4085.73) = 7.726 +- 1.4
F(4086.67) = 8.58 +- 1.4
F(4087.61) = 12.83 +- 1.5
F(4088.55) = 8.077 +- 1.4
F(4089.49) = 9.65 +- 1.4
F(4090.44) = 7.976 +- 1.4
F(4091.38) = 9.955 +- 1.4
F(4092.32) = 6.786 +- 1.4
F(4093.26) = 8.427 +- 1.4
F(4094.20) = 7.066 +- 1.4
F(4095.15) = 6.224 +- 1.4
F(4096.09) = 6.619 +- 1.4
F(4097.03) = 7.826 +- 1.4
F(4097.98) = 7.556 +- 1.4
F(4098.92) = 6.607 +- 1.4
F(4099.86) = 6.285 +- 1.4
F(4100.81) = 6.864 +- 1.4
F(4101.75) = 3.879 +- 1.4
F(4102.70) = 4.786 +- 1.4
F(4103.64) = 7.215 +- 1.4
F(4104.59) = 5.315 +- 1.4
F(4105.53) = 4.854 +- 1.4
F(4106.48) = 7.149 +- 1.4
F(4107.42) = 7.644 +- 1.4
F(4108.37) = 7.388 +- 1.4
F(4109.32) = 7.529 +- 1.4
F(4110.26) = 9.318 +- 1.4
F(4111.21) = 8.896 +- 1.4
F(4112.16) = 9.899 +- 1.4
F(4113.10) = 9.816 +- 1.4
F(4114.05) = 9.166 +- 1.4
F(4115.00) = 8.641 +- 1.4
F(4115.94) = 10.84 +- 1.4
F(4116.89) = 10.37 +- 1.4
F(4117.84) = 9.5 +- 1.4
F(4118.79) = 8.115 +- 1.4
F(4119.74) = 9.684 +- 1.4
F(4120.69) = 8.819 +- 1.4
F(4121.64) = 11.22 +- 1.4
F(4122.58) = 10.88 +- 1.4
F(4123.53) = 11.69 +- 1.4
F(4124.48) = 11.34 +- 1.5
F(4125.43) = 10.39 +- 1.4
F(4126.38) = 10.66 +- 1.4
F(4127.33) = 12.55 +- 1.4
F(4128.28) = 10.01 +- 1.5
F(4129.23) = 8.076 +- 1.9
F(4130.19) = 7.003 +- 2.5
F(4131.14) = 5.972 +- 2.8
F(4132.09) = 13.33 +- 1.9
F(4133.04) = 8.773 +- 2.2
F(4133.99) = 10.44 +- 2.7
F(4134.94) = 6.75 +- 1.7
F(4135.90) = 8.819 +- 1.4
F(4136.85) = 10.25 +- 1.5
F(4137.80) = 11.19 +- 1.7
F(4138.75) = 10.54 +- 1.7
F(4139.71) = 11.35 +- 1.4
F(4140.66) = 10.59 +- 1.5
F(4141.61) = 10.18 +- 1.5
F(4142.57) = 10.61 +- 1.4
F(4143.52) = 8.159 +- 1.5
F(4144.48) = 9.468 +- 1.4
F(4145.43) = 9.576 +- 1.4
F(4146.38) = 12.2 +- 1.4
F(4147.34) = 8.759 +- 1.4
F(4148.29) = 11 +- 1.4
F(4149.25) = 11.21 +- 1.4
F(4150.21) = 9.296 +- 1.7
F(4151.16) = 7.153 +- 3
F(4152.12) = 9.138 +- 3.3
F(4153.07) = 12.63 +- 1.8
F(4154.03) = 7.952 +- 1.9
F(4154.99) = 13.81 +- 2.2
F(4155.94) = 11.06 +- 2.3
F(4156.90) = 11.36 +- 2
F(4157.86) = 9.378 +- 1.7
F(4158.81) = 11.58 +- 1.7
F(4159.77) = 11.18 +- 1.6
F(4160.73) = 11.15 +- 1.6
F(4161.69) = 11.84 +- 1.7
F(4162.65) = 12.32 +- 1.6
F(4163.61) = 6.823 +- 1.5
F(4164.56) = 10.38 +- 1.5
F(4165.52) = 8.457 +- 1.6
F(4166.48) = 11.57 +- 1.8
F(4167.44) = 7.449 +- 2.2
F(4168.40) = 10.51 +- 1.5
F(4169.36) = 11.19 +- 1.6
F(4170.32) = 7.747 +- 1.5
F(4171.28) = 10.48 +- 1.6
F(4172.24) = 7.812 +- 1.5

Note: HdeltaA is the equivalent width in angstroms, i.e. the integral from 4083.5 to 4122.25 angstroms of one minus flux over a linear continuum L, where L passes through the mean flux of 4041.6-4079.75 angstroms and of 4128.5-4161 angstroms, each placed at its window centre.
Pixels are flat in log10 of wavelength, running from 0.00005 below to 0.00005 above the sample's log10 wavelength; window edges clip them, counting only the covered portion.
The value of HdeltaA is 7.94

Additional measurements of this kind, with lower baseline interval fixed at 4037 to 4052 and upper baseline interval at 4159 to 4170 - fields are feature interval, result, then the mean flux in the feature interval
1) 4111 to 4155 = 2.4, 9.89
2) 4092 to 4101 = 3.1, 7.03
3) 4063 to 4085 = 0.9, 10.4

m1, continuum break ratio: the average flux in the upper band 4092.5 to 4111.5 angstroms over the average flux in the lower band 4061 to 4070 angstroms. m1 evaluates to 0.6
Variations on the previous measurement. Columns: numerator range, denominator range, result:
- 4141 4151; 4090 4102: 1.39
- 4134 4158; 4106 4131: 1.07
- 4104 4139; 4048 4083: 0.88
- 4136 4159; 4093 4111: 1.52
